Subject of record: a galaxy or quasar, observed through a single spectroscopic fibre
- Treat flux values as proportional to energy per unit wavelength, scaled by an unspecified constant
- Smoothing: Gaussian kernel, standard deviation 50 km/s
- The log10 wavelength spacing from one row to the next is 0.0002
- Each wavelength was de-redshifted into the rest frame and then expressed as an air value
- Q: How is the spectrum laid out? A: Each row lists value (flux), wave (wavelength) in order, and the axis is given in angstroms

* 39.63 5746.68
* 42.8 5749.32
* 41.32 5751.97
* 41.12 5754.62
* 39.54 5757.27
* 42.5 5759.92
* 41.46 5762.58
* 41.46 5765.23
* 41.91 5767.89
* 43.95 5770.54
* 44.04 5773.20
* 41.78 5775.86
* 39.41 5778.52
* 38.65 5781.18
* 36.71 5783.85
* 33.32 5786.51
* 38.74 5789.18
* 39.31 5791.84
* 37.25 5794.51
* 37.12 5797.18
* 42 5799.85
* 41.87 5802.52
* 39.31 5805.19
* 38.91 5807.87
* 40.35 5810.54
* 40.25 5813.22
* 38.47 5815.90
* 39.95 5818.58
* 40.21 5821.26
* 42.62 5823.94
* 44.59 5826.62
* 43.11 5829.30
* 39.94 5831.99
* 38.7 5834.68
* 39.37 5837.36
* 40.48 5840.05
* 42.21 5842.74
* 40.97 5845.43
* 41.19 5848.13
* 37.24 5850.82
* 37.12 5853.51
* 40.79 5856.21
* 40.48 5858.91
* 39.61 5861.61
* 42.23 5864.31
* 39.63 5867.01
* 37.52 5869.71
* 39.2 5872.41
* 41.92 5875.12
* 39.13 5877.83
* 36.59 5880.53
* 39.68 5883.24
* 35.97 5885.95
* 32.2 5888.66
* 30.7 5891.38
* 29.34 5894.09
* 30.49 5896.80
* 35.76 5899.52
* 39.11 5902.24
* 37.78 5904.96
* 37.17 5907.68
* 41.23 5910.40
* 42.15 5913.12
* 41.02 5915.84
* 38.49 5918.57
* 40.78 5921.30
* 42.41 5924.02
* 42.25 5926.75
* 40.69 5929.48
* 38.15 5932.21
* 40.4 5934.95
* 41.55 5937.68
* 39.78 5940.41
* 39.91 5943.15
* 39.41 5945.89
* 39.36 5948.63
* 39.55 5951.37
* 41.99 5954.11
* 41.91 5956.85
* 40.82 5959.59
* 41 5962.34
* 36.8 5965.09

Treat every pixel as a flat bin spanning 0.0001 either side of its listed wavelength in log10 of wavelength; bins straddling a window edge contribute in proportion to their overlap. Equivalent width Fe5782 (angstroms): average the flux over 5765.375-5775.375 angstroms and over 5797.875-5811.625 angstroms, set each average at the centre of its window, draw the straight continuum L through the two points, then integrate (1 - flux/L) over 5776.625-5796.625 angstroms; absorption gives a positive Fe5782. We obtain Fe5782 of 1.9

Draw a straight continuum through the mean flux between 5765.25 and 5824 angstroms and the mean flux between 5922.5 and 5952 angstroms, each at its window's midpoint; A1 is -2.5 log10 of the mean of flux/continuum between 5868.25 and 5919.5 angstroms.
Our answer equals 0.09 mag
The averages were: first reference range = 39.8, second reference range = 40.3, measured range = 37.1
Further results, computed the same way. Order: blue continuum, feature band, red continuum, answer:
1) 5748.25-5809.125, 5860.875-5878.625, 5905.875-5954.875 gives 0.01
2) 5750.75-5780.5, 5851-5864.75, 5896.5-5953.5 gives 0.02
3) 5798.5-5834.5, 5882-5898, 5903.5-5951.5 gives 0.22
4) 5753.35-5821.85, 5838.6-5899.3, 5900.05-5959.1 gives 0.06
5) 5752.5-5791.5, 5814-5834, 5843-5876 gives -0.03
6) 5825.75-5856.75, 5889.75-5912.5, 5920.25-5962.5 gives 0.15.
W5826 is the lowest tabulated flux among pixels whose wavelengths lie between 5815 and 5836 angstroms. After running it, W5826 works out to 38.47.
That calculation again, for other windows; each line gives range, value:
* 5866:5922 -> 29.34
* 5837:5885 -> 36.59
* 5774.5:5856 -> 33.32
